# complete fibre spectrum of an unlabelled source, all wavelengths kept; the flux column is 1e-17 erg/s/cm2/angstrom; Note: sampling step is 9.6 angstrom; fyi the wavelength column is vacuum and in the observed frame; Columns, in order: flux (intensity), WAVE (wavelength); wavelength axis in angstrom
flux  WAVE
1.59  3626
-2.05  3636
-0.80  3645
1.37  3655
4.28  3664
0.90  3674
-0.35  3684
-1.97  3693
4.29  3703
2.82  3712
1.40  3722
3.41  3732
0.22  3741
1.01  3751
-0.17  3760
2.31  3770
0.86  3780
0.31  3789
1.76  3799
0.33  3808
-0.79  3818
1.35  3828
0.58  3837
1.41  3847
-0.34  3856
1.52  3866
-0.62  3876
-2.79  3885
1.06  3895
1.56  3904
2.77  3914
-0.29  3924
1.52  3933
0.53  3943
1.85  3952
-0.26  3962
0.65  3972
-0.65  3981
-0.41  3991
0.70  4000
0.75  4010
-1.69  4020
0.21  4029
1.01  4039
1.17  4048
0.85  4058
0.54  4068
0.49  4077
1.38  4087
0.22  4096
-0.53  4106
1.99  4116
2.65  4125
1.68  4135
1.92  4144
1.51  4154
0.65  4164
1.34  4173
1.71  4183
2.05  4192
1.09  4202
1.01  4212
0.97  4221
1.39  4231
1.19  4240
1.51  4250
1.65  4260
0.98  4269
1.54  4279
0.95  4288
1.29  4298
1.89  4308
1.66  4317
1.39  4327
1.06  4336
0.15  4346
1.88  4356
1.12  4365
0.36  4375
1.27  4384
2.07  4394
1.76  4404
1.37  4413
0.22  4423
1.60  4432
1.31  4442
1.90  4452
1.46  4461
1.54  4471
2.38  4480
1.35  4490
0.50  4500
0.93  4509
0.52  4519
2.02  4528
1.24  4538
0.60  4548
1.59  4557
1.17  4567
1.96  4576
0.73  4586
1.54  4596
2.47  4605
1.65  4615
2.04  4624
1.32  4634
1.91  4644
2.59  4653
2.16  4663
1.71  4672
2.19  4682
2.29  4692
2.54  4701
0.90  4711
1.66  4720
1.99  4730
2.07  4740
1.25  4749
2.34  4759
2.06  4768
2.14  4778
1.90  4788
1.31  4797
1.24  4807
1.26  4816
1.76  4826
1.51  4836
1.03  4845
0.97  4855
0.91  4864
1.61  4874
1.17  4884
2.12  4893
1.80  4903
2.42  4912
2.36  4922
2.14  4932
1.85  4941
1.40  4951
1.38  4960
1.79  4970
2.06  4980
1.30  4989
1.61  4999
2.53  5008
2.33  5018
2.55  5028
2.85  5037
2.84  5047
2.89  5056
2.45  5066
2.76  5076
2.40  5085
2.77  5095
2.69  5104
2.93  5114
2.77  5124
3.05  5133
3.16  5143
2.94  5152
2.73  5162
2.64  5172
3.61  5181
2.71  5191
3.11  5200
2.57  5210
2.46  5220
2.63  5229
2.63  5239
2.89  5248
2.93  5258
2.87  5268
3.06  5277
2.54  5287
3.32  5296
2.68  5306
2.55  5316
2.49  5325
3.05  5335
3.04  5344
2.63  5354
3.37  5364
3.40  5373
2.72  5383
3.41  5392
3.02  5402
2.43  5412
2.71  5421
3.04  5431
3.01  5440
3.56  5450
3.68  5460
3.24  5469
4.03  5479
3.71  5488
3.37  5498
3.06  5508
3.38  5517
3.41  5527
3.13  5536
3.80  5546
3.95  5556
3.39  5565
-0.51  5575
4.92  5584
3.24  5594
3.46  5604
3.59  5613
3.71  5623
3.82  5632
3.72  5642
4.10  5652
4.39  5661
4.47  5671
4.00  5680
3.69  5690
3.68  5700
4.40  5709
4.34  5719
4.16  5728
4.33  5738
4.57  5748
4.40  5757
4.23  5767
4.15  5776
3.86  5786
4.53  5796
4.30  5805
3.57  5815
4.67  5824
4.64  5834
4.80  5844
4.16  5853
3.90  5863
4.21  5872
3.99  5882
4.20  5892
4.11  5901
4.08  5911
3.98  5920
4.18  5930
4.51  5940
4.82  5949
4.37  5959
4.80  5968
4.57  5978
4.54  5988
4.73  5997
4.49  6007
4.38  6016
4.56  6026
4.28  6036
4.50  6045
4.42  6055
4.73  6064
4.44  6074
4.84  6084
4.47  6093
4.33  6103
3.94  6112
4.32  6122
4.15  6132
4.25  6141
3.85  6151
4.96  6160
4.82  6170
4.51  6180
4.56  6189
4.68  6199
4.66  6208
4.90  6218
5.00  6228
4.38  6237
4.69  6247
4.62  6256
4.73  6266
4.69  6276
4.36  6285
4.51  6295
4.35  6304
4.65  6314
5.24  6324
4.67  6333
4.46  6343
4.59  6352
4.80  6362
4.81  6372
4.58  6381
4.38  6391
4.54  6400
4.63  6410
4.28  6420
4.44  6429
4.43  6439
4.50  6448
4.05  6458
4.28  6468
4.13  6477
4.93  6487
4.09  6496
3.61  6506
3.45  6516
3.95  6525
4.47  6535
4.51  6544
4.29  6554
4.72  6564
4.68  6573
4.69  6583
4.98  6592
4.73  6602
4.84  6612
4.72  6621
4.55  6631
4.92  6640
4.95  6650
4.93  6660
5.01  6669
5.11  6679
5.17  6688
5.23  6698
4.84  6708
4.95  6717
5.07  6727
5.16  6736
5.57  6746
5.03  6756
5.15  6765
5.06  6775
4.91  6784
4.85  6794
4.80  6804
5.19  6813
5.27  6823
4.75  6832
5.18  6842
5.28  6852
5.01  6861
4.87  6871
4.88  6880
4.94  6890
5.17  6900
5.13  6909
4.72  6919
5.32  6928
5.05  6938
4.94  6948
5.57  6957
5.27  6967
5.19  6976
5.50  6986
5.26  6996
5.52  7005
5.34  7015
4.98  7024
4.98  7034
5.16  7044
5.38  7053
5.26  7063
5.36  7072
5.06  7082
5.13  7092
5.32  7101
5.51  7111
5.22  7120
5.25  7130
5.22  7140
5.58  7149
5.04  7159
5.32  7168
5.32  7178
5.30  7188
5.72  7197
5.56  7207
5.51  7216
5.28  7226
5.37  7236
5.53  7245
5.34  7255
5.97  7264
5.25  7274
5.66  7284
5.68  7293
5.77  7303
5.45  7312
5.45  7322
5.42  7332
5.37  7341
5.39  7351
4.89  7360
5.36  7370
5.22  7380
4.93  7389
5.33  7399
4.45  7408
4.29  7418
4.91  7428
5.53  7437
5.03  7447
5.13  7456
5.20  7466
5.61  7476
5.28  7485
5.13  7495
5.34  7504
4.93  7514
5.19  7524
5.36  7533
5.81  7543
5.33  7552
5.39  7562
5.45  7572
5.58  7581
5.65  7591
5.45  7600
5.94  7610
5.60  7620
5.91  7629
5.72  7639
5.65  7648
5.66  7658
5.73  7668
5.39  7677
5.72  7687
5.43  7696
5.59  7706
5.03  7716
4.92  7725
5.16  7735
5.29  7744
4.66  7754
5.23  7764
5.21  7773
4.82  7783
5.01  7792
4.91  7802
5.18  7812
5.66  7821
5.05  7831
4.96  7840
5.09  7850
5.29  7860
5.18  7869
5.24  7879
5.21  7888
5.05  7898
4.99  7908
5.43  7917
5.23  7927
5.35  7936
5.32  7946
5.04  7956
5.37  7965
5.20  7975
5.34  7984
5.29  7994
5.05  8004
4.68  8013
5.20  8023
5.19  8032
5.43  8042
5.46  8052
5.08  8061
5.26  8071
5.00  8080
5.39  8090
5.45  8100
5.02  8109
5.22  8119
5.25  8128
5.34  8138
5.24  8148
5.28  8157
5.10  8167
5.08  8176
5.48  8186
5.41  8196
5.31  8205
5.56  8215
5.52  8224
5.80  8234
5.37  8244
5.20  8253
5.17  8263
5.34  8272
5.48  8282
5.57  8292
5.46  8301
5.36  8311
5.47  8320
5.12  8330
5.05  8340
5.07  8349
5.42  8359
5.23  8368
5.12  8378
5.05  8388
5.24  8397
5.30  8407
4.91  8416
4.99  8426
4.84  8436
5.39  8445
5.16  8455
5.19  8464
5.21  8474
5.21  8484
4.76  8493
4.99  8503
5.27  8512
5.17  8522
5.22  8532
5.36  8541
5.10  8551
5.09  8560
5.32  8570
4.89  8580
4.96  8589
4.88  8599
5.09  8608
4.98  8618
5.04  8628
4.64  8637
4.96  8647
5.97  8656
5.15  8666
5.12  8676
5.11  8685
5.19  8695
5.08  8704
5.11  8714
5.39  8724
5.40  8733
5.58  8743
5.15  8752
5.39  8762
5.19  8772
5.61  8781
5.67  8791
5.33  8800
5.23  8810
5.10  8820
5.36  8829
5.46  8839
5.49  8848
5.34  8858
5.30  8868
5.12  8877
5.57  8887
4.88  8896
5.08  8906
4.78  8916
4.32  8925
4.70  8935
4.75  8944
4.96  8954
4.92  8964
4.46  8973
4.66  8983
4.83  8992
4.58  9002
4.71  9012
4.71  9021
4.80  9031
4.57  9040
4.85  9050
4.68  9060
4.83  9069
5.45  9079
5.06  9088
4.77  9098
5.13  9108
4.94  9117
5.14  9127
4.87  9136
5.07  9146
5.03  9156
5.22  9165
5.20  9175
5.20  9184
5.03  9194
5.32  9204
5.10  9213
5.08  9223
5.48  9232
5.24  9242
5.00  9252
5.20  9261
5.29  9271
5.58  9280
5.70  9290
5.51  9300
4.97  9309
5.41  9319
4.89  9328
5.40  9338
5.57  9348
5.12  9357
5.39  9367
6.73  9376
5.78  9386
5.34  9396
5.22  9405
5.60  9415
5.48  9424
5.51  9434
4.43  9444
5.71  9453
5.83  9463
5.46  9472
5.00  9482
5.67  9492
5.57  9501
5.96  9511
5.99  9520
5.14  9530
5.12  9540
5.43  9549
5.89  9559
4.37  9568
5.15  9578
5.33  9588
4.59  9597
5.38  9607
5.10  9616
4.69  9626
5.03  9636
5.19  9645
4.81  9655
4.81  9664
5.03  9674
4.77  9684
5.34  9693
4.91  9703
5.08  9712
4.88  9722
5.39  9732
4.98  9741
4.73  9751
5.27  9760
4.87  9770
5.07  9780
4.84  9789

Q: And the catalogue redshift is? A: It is 0.26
